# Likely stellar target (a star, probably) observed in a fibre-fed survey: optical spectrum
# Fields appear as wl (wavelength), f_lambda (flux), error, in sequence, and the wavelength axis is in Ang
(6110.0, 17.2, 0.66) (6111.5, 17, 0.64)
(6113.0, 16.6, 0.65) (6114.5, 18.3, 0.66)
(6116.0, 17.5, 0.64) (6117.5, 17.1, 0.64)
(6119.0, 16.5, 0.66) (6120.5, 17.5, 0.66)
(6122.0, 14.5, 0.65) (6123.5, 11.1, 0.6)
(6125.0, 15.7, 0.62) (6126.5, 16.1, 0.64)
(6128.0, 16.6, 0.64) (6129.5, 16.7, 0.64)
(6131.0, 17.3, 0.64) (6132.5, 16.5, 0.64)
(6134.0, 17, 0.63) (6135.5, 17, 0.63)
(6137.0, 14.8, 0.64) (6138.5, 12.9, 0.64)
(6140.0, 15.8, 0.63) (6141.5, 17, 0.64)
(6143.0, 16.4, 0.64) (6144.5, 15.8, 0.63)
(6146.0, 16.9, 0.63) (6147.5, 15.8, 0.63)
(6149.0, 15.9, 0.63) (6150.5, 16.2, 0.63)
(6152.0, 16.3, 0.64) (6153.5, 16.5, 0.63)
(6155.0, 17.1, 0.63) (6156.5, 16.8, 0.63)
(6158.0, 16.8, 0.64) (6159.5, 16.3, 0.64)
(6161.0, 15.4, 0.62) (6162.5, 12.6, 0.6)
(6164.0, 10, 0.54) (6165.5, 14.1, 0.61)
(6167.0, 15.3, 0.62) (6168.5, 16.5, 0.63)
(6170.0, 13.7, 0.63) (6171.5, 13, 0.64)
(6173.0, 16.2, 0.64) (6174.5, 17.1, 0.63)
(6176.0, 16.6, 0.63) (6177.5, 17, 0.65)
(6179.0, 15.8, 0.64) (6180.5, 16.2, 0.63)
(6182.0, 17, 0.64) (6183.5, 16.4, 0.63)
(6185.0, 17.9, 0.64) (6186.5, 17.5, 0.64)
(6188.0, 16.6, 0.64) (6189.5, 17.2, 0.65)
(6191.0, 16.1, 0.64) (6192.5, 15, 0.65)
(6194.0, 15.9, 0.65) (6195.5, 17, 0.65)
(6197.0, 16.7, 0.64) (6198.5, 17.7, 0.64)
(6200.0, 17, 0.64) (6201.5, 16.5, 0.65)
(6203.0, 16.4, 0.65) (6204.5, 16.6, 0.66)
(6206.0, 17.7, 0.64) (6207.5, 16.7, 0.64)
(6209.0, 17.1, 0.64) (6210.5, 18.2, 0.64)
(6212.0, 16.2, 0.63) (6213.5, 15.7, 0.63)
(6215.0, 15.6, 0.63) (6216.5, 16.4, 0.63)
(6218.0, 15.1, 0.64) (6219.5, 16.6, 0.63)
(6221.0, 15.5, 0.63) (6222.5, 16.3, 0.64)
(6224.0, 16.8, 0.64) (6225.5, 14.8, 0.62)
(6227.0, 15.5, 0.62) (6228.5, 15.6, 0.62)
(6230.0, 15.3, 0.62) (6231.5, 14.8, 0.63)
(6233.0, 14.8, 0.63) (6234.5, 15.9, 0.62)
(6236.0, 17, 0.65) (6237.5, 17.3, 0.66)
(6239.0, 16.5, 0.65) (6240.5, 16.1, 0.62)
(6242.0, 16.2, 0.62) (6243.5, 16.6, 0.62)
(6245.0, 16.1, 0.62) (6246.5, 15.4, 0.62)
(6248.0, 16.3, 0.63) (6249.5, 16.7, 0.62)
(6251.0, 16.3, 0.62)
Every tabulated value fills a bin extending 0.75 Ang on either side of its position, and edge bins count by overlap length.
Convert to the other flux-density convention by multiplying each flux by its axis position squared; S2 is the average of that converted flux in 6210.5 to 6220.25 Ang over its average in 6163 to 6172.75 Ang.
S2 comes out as 1.18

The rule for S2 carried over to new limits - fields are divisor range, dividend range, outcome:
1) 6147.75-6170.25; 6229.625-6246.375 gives 1.07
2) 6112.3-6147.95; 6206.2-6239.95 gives 1.03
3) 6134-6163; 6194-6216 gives 1.07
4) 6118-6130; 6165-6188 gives 1.05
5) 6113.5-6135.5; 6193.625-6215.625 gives 1.05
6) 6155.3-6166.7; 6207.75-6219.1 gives 1.13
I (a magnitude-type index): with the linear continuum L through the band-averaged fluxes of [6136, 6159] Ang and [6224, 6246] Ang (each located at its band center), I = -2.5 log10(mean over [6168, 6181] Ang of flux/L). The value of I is 0.02 mag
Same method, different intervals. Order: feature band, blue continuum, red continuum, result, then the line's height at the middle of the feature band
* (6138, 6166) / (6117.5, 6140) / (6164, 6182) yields 0.00 mag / 15.6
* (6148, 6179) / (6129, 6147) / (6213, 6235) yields 0.04 mag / 16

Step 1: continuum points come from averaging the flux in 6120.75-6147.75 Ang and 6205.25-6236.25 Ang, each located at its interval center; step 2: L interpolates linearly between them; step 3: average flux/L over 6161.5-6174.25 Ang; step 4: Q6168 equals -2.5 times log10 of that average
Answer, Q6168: 0.13 mag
